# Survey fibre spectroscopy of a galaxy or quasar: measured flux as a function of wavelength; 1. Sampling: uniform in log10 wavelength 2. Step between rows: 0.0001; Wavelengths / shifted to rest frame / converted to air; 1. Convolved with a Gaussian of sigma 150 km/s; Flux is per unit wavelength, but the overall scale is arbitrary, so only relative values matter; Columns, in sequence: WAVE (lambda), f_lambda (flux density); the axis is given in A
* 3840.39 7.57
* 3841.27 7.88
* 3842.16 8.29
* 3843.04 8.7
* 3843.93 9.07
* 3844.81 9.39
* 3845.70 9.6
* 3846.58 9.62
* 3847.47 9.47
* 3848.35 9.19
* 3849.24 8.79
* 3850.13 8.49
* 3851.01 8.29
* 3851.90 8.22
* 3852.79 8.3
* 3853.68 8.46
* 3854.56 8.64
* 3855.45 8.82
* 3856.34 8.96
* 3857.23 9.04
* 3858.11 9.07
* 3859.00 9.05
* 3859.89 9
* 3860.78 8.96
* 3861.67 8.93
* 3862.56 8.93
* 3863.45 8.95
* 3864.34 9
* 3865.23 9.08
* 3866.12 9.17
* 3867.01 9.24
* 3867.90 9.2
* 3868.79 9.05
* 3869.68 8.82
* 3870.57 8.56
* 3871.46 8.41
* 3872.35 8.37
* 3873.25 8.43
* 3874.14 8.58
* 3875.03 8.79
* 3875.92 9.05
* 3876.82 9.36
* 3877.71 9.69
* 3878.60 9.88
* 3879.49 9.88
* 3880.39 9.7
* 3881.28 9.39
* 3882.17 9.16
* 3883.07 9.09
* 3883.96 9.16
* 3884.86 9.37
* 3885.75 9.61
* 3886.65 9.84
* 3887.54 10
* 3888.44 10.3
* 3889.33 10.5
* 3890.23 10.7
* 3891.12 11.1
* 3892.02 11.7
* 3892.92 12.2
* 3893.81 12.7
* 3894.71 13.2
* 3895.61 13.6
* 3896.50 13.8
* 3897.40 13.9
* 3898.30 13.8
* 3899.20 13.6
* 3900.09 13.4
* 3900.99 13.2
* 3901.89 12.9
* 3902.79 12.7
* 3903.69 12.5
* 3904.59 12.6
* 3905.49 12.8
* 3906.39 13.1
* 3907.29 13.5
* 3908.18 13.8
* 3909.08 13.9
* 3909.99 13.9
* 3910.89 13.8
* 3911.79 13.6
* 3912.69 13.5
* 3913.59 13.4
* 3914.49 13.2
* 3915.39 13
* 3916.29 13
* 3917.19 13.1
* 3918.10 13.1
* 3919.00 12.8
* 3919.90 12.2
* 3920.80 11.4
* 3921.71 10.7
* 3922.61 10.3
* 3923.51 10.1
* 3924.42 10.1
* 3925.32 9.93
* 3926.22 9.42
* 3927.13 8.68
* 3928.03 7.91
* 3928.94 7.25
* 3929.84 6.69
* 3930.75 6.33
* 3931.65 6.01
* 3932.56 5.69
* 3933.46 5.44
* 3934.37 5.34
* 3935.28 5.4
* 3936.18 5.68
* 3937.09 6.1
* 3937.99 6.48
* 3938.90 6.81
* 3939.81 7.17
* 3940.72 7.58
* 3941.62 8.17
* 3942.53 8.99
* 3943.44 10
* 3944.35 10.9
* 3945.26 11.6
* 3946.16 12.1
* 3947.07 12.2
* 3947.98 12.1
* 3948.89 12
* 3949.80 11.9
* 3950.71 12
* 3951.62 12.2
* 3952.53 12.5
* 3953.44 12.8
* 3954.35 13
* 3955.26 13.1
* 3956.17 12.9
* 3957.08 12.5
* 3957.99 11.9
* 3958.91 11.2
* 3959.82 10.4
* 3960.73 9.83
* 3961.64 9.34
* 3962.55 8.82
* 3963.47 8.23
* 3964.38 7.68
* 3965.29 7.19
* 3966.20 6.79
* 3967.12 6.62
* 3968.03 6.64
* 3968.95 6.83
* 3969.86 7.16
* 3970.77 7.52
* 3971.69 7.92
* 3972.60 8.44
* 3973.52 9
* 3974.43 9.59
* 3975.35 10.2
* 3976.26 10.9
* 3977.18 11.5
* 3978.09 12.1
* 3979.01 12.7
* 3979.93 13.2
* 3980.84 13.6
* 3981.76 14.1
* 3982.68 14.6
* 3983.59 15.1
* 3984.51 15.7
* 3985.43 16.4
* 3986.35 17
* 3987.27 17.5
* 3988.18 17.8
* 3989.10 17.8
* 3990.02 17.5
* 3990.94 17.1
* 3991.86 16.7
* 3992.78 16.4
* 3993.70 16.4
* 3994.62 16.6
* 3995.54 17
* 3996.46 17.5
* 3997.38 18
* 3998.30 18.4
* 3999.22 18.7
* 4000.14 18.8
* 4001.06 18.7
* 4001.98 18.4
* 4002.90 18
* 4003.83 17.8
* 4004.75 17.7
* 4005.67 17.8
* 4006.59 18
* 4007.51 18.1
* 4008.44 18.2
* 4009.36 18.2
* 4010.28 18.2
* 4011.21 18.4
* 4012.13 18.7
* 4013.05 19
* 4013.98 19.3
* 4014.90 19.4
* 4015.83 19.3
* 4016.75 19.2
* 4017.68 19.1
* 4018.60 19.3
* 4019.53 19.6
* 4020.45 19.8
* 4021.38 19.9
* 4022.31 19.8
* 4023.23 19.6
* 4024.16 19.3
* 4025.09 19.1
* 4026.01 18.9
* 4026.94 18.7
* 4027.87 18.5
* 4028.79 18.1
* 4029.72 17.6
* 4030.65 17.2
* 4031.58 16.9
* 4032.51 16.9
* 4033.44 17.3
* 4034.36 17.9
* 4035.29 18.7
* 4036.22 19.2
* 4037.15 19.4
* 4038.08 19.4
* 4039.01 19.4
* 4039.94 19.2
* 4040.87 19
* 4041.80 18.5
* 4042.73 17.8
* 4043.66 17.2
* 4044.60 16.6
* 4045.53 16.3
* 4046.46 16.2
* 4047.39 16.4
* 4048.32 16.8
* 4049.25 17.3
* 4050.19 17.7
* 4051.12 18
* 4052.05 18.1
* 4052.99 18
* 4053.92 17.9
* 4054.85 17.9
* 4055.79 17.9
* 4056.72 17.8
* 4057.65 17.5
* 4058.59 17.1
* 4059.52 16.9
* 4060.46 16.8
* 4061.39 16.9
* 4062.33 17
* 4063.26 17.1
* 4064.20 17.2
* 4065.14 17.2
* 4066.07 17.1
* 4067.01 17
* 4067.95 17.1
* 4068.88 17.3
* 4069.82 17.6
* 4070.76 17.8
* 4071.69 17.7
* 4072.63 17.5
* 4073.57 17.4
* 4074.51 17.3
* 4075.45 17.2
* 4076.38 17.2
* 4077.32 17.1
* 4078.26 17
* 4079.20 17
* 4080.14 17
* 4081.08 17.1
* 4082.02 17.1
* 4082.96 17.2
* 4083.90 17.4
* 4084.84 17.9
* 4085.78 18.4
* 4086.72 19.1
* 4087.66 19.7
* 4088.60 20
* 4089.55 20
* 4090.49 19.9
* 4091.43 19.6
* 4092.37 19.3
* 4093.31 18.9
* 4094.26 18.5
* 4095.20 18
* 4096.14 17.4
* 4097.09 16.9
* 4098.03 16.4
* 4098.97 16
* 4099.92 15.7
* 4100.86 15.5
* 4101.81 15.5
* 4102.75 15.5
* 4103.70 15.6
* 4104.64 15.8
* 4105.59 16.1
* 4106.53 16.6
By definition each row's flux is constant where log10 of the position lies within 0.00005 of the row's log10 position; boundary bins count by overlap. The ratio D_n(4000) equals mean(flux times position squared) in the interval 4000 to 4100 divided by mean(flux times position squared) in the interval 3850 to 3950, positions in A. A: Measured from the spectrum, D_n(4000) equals 1.91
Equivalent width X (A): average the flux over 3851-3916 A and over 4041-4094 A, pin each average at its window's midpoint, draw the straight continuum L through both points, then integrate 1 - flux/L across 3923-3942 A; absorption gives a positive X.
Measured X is 8.0 A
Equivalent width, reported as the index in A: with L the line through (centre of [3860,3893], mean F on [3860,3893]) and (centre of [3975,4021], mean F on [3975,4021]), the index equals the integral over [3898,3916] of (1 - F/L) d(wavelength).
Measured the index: -3.14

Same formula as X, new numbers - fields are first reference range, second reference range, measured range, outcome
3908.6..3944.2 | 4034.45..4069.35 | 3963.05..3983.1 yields 4.8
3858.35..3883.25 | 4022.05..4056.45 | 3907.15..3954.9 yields 7.2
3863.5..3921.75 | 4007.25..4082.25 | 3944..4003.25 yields 8.0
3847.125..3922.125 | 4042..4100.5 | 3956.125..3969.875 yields 4.7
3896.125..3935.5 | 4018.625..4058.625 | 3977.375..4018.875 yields -3.4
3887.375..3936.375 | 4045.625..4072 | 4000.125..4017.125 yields -3.6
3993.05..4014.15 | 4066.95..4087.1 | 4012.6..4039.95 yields -1.5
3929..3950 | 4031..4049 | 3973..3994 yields -3.2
